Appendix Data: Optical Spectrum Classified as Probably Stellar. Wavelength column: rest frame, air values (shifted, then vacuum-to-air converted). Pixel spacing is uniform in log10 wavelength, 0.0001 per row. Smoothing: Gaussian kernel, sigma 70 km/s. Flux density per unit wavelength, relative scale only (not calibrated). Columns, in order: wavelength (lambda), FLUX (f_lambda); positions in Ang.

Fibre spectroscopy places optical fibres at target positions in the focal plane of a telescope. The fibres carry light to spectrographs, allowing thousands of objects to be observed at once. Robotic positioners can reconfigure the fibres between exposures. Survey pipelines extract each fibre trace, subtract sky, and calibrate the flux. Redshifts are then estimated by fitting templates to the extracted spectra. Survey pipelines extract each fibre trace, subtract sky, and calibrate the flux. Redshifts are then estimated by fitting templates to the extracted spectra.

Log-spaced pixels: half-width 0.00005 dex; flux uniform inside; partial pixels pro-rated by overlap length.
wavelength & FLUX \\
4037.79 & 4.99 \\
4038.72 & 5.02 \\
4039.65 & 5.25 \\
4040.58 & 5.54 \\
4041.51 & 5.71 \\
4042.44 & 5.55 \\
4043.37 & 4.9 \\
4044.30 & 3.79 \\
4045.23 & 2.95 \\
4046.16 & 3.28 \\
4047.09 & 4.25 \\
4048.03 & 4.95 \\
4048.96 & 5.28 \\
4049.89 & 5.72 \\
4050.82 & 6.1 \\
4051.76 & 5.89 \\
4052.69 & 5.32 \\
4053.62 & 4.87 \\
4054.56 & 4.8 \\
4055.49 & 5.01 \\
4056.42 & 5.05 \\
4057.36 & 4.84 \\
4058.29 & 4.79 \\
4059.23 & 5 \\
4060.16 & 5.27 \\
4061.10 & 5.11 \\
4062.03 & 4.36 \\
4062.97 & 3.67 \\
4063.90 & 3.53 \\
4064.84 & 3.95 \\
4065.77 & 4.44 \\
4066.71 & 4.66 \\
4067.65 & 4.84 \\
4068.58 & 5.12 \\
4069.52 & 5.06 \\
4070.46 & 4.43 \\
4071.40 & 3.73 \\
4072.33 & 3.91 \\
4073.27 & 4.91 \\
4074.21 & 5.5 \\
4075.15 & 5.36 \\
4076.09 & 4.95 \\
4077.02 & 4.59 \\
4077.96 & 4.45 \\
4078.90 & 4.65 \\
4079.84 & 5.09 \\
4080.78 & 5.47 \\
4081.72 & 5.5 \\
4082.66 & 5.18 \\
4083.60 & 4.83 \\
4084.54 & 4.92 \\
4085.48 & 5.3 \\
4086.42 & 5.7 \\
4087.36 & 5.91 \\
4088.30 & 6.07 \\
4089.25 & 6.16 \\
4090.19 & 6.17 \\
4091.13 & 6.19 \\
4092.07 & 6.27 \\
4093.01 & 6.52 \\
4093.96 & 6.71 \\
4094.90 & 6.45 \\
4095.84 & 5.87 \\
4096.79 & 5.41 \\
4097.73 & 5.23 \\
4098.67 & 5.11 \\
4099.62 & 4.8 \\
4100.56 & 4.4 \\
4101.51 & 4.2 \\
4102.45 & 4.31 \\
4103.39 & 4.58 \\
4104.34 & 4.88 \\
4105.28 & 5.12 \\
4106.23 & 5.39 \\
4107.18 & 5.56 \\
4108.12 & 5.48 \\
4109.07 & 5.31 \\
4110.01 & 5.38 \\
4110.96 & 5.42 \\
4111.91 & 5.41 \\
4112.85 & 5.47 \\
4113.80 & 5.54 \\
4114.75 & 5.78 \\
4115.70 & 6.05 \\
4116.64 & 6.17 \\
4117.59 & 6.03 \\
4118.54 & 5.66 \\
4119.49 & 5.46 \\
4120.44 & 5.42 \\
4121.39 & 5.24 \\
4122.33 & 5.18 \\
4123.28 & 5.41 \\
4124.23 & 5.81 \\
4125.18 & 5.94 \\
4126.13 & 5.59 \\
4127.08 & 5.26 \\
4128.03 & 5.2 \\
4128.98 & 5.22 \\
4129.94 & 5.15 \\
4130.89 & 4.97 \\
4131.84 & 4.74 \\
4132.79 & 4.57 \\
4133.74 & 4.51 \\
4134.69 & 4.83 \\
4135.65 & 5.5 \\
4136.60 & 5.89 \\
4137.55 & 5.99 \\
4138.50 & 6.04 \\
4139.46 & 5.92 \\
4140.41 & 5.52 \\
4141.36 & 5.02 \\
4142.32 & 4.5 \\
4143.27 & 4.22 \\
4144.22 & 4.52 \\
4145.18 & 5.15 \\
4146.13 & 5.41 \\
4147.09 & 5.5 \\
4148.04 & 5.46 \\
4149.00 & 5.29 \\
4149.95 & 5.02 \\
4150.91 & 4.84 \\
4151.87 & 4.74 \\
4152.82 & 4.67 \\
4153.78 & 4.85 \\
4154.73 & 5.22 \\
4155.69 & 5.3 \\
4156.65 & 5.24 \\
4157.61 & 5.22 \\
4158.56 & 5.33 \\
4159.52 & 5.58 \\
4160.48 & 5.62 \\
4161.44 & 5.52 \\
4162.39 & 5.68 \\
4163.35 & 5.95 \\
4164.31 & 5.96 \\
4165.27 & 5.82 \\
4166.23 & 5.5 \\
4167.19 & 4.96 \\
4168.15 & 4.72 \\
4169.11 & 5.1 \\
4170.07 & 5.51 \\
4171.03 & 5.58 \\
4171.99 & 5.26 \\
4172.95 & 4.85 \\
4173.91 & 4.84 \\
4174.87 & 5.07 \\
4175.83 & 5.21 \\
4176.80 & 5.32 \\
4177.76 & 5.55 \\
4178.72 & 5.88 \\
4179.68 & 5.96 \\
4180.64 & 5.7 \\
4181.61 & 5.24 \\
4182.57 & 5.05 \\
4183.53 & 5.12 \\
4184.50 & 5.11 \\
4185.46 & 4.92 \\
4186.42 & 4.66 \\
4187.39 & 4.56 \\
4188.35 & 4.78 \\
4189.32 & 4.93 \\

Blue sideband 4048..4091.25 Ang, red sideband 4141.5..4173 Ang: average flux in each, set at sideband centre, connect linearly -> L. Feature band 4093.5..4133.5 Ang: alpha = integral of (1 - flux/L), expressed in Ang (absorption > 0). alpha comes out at -1.8 Ang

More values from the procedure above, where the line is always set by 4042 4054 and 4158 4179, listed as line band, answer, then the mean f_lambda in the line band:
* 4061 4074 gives 1.4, 4.41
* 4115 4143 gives -1.0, 5.4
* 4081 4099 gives -2.6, 5.77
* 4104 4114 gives -0.5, 5.36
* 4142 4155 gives 0.8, 4.96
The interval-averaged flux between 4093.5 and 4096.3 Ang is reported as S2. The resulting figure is 6.36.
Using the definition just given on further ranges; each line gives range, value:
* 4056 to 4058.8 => 4.88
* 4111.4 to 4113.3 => 5.45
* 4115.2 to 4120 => 5.87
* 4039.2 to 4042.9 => 5.52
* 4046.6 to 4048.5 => 4.57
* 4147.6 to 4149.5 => 5.37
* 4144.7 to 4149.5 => 5.36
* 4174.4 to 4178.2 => 5.28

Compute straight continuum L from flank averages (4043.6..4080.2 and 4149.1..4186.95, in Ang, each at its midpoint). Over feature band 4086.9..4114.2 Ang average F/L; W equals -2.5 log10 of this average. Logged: -0.122 mag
